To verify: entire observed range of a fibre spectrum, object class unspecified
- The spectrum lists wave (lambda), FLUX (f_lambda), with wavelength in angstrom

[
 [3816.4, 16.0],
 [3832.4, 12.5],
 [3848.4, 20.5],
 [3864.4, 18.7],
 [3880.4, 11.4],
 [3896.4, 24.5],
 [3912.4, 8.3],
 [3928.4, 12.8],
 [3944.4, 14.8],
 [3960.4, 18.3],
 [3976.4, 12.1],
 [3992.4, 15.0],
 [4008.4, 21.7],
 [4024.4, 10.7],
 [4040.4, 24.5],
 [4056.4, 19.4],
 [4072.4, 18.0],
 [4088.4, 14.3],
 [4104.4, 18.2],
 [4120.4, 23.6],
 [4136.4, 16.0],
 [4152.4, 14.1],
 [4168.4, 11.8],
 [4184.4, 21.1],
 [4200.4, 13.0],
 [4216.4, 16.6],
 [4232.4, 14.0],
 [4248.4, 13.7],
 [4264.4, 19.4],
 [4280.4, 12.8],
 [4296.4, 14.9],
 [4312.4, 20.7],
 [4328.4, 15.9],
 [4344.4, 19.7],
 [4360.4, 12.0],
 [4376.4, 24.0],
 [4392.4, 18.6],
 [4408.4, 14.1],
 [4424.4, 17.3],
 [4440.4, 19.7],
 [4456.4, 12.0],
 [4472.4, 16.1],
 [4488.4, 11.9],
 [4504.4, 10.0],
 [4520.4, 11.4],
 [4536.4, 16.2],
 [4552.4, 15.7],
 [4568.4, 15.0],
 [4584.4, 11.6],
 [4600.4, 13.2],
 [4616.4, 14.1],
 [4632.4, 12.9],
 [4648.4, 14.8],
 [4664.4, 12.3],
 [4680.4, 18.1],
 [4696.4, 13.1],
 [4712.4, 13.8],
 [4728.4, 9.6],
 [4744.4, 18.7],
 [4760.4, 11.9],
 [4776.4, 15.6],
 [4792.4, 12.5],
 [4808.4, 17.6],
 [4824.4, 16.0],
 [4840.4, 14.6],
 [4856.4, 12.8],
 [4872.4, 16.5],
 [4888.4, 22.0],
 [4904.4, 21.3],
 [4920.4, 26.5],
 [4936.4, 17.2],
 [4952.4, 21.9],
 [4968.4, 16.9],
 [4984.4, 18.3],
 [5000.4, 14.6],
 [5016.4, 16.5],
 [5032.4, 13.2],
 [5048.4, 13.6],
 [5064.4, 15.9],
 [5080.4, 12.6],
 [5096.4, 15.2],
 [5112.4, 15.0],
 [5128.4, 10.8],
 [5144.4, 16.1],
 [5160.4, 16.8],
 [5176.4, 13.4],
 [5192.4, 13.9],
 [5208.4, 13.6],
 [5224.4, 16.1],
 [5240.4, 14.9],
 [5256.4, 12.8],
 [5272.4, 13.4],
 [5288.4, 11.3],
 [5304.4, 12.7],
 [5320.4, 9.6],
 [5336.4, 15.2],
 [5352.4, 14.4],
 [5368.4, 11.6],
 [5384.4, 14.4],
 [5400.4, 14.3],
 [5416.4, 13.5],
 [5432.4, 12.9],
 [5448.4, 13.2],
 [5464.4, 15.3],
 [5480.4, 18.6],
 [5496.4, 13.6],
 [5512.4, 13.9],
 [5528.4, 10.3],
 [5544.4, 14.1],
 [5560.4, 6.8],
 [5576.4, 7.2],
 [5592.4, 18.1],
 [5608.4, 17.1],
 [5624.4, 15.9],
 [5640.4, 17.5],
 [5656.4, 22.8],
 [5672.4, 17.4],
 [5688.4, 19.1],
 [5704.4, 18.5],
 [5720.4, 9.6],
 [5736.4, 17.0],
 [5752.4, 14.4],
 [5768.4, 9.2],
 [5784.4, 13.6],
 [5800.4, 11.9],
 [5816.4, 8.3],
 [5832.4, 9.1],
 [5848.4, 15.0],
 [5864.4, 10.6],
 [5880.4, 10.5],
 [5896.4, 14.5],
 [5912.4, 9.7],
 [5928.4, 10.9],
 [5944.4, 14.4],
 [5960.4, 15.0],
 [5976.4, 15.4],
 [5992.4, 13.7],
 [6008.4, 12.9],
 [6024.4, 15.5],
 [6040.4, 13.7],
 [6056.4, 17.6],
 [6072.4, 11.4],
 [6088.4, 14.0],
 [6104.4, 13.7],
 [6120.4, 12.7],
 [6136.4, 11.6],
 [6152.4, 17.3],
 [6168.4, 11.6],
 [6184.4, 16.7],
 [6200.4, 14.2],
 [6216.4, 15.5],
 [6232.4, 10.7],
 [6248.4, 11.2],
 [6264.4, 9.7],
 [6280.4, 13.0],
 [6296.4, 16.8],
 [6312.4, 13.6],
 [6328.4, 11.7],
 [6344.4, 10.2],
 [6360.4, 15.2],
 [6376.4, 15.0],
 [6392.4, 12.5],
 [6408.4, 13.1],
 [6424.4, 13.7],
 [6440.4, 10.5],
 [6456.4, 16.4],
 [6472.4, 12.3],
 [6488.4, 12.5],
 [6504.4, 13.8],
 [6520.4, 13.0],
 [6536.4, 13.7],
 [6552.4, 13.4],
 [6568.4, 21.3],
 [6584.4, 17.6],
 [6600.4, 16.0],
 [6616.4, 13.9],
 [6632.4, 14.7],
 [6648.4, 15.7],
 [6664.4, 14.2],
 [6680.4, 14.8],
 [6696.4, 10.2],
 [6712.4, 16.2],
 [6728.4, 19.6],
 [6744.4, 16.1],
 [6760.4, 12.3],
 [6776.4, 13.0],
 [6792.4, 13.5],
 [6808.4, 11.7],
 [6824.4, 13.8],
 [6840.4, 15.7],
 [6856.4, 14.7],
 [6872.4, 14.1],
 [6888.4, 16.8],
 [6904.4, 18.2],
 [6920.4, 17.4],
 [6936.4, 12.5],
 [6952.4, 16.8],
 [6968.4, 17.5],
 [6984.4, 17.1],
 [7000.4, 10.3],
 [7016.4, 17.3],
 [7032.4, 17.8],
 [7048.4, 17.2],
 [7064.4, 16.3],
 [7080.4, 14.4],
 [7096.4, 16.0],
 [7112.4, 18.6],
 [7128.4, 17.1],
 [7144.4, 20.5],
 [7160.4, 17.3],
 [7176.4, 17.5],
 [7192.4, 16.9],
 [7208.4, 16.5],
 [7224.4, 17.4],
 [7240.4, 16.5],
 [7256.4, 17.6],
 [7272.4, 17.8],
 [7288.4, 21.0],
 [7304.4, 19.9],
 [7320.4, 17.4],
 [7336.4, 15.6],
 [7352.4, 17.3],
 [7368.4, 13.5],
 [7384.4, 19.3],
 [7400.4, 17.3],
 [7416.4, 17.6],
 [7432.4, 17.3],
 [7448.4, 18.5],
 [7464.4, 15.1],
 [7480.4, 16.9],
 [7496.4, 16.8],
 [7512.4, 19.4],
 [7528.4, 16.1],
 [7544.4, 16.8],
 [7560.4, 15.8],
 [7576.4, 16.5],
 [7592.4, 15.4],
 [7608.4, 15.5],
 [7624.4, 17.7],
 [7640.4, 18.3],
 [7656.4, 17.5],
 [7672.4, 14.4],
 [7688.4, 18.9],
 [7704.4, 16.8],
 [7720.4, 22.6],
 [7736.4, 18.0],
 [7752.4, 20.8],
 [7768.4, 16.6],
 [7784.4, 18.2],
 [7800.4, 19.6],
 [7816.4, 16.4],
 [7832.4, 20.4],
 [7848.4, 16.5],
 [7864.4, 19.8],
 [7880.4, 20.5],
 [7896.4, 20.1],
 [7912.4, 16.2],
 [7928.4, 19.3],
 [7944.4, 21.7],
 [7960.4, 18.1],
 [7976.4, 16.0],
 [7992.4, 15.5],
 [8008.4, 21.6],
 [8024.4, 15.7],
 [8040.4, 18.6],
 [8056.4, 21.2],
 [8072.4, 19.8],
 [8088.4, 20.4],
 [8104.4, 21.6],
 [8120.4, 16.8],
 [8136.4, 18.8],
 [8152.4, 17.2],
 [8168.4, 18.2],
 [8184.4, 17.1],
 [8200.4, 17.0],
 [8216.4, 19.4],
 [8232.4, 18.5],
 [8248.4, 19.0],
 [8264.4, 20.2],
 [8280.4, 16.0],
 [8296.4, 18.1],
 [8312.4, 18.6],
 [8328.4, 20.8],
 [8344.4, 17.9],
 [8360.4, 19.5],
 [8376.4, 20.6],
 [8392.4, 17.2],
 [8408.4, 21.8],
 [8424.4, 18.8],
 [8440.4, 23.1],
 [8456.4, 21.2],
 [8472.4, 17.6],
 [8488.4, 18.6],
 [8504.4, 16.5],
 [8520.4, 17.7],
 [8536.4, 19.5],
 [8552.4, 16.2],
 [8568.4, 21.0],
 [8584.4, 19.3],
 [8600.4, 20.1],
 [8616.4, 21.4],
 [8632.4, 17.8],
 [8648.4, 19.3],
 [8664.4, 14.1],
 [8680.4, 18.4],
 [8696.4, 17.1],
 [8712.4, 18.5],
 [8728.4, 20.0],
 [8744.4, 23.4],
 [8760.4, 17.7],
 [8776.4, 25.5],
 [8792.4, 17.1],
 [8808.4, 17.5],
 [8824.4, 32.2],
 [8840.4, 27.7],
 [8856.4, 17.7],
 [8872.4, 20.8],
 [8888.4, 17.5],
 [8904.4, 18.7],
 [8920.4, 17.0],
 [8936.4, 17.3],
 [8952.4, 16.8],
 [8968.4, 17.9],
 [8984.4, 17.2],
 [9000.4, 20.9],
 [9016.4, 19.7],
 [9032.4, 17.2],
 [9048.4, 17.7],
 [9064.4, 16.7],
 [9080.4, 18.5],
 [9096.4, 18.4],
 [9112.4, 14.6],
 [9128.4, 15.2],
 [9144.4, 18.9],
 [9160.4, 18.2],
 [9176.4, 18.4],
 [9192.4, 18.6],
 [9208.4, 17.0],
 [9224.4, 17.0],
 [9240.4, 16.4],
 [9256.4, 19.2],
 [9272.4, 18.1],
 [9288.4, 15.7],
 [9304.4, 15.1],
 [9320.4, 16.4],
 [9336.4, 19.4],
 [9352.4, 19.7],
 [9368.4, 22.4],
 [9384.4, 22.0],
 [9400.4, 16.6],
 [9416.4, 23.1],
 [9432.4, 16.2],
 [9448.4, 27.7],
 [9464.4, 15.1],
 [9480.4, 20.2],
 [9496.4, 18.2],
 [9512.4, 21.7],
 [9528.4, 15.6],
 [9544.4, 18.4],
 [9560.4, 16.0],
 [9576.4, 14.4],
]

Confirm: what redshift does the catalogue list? 0.764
